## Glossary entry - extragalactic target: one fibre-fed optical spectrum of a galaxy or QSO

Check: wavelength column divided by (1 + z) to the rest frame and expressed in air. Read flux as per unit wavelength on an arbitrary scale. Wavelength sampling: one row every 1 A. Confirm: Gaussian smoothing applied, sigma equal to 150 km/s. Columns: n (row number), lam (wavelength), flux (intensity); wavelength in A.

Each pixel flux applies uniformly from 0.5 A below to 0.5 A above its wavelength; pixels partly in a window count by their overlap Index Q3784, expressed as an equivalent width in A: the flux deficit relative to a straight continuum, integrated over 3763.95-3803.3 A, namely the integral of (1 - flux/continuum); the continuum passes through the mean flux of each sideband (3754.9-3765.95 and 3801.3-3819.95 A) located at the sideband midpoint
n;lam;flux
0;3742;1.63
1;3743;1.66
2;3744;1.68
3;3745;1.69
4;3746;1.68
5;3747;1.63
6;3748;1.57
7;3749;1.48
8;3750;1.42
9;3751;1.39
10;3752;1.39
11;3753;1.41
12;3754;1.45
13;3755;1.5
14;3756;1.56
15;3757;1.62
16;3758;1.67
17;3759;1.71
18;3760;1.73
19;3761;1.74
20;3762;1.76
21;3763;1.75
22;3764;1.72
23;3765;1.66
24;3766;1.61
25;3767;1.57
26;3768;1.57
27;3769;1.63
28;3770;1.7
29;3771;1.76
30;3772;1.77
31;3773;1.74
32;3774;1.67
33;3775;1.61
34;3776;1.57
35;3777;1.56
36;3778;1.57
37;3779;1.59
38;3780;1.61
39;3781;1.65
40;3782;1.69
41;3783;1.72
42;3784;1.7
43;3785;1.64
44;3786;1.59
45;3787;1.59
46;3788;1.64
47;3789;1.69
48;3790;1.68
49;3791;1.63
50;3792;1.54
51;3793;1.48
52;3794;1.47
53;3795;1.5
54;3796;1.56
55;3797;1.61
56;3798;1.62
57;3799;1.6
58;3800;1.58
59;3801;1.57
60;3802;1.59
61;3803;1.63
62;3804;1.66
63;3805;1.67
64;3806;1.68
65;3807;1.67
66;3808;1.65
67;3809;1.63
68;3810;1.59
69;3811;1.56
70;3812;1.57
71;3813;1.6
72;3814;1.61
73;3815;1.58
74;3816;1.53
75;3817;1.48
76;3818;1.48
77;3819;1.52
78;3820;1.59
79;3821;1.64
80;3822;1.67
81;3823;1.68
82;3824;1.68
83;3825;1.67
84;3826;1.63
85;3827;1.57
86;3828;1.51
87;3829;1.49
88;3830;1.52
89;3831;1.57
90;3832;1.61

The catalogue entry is 0.4 A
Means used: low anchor 1.68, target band 1.62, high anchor 1.59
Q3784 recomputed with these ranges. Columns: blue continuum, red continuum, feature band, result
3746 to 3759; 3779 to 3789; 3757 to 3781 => -1.2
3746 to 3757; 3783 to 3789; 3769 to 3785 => -0.5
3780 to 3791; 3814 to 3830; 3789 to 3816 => 0.4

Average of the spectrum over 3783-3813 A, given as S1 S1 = 1.61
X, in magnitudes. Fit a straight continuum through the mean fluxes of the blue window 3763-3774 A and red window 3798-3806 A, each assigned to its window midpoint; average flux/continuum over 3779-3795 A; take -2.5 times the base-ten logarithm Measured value 0.02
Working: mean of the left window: 1.68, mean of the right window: 1.62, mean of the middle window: 1.62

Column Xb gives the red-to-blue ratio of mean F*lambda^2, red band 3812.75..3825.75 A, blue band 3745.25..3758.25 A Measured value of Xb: 1.1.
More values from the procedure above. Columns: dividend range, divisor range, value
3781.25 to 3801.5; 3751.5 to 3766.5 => 1.01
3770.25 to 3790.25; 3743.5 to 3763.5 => 1.05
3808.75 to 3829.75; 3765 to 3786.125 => 0.98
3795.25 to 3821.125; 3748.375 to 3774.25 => 1.01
